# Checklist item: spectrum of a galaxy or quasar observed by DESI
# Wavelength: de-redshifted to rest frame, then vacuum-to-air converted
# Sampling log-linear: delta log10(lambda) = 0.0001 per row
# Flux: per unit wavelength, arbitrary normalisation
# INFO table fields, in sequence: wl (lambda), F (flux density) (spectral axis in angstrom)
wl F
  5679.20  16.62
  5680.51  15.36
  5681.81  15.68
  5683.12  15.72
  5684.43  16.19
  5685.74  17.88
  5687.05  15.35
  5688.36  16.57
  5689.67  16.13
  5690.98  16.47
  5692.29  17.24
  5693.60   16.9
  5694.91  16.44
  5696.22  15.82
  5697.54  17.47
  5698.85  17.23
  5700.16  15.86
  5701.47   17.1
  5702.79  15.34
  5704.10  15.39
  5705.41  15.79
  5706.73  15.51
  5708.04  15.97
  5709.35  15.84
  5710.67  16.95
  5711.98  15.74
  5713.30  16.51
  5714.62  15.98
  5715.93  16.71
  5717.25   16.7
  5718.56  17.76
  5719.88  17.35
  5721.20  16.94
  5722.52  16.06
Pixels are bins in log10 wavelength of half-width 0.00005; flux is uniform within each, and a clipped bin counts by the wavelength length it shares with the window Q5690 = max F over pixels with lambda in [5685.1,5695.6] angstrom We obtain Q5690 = 17.88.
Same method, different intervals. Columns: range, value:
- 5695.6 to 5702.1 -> 17.47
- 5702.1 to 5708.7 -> 15.97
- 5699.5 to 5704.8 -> 17.1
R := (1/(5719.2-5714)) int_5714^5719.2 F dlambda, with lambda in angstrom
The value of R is 16.8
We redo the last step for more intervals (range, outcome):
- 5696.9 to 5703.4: 16.6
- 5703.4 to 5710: 15.7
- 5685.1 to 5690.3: 16.5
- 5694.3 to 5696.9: 16.1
